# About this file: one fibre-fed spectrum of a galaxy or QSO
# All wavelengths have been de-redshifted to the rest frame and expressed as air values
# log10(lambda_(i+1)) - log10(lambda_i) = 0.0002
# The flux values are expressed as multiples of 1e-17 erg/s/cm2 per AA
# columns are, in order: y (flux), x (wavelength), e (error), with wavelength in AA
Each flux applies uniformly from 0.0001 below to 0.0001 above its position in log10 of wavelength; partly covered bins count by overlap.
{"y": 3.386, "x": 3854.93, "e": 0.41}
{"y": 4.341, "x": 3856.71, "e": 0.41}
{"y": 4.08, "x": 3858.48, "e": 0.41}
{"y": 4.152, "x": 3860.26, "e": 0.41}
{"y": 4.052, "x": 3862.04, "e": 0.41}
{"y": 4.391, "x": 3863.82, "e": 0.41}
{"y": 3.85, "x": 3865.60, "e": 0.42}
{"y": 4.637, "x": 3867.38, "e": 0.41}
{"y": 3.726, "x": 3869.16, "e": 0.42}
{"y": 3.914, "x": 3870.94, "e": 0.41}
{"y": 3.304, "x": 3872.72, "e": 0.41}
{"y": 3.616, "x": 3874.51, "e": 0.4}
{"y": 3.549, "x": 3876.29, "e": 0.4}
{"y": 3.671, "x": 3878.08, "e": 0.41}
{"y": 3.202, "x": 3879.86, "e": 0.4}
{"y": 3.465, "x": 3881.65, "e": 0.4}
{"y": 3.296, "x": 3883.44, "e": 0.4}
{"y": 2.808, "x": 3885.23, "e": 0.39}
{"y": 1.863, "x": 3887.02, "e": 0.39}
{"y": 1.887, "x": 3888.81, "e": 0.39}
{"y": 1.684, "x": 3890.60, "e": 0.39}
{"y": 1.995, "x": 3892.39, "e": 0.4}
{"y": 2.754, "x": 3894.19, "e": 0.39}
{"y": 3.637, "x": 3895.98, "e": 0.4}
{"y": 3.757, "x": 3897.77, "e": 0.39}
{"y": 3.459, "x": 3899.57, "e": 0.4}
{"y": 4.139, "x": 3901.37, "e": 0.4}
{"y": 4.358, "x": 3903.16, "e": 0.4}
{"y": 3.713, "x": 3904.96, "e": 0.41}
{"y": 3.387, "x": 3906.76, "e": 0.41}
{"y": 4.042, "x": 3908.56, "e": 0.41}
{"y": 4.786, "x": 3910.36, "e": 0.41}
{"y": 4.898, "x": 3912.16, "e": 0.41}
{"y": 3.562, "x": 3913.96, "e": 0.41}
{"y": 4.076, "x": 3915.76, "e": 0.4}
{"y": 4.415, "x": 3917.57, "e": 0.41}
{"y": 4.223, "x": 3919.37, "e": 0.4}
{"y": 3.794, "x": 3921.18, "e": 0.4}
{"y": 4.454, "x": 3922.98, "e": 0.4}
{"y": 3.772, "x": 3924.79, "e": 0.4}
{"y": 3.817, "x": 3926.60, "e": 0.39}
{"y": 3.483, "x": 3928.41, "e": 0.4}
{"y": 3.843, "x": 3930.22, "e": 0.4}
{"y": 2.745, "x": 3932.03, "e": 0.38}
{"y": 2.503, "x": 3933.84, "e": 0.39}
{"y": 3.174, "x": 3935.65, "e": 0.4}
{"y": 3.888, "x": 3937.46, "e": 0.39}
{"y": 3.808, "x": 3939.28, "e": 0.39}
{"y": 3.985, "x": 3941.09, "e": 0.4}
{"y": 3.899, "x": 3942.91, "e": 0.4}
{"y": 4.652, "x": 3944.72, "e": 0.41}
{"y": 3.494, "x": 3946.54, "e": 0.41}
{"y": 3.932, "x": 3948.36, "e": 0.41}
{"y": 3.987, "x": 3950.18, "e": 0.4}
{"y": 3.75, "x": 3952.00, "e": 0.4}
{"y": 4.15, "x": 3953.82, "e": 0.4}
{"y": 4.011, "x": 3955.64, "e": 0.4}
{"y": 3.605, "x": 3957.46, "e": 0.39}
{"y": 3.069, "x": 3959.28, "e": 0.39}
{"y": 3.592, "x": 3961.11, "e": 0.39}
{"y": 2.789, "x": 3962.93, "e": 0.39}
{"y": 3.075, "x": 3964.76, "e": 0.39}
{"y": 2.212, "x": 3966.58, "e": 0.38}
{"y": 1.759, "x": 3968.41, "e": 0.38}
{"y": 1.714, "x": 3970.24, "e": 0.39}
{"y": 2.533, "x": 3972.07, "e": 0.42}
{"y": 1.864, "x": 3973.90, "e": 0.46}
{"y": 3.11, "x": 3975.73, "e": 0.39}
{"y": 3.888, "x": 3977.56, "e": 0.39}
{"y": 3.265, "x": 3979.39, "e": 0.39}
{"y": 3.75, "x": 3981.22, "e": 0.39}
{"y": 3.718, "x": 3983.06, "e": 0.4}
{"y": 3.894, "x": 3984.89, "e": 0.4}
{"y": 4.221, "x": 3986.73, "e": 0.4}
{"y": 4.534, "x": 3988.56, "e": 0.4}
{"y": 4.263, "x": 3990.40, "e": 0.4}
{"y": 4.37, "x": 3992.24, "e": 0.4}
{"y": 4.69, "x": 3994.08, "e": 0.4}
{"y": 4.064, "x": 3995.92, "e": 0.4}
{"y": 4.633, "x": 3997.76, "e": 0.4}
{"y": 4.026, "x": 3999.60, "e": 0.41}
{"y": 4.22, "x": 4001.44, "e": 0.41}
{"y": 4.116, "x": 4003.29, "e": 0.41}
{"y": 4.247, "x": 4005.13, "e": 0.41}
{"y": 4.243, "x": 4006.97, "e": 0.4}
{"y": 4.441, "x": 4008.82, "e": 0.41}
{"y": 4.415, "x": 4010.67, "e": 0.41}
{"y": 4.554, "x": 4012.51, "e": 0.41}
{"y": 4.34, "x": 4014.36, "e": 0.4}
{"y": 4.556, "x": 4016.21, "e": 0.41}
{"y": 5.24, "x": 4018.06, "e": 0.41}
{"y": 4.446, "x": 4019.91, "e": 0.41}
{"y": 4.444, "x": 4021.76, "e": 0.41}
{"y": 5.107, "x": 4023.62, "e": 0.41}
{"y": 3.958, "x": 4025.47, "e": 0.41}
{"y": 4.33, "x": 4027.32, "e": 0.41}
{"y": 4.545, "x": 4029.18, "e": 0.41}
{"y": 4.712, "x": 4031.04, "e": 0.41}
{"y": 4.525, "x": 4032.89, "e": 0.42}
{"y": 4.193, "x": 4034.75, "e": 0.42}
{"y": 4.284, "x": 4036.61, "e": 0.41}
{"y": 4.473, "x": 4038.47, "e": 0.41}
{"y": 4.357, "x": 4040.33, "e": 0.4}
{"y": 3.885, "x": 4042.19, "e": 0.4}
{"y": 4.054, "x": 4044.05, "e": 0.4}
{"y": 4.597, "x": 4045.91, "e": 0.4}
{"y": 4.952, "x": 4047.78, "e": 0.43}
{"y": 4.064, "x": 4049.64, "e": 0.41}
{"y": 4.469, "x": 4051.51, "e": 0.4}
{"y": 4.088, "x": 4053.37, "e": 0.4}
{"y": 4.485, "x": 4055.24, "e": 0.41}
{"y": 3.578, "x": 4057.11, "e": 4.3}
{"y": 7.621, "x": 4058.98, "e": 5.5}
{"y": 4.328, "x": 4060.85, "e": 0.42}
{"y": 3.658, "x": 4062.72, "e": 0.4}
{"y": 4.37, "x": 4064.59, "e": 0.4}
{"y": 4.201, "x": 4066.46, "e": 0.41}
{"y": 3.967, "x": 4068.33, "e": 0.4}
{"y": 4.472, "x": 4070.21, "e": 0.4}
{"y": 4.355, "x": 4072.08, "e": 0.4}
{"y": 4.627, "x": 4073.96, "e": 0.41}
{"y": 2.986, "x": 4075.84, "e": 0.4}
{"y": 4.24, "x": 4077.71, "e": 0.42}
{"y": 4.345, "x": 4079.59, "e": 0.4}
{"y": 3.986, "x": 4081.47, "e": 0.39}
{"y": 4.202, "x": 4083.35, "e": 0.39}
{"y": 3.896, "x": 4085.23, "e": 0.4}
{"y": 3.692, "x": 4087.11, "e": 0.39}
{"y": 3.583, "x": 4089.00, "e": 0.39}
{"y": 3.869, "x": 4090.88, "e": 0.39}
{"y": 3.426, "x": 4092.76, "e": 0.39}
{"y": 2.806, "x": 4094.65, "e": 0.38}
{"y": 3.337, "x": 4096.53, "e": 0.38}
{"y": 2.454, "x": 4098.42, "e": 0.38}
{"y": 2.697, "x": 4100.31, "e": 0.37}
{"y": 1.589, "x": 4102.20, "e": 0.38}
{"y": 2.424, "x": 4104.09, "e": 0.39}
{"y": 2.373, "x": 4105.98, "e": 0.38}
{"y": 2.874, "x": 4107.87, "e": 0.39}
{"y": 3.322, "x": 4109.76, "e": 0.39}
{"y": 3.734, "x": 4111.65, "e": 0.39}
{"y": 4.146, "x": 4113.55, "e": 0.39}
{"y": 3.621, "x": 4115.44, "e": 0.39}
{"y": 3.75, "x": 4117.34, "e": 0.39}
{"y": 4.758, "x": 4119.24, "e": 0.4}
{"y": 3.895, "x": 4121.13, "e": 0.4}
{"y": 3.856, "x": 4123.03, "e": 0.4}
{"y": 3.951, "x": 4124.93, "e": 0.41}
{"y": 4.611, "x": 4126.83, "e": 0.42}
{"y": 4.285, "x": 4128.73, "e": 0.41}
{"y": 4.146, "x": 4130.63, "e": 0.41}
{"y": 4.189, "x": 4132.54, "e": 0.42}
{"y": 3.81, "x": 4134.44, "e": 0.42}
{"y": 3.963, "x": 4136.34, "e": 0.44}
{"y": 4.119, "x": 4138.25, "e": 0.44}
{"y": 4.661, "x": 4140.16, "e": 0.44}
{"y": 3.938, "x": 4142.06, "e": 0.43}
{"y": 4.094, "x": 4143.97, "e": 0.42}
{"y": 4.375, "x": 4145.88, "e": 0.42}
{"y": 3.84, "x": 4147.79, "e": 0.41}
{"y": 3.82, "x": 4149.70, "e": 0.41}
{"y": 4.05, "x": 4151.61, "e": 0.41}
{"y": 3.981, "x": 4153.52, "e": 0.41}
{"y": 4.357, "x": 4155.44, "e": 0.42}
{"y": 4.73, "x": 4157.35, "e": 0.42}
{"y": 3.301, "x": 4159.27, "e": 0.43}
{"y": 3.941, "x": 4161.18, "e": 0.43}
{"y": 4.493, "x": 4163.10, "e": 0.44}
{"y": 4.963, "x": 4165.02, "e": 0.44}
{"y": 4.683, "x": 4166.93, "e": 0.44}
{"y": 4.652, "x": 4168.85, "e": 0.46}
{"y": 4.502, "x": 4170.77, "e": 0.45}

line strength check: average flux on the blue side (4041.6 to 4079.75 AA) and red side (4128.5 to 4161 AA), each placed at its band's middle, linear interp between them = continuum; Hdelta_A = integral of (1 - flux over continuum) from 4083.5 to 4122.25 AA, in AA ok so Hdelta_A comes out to 8.14 AA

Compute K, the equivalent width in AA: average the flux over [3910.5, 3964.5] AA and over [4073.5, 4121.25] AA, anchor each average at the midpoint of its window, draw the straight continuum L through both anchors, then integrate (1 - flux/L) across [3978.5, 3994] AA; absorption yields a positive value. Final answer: -1.5 AA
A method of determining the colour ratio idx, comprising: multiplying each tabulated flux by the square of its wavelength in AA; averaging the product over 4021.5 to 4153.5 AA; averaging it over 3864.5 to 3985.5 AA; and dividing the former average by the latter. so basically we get 1.25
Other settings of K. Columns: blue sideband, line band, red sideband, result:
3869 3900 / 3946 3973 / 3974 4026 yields 4.4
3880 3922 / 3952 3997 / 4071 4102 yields 1.2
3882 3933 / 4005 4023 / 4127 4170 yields -3.2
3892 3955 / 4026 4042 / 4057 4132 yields -2.5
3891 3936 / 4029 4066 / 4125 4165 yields -4.7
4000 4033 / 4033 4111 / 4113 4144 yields 7.4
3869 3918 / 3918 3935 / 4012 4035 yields 0.4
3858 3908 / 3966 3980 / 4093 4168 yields 4.1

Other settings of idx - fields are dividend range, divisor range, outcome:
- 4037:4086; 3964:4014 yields 1.21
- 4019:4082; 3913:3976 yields 1.34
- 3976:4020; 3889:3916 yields 1.25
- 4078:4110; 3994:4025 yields 0.76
